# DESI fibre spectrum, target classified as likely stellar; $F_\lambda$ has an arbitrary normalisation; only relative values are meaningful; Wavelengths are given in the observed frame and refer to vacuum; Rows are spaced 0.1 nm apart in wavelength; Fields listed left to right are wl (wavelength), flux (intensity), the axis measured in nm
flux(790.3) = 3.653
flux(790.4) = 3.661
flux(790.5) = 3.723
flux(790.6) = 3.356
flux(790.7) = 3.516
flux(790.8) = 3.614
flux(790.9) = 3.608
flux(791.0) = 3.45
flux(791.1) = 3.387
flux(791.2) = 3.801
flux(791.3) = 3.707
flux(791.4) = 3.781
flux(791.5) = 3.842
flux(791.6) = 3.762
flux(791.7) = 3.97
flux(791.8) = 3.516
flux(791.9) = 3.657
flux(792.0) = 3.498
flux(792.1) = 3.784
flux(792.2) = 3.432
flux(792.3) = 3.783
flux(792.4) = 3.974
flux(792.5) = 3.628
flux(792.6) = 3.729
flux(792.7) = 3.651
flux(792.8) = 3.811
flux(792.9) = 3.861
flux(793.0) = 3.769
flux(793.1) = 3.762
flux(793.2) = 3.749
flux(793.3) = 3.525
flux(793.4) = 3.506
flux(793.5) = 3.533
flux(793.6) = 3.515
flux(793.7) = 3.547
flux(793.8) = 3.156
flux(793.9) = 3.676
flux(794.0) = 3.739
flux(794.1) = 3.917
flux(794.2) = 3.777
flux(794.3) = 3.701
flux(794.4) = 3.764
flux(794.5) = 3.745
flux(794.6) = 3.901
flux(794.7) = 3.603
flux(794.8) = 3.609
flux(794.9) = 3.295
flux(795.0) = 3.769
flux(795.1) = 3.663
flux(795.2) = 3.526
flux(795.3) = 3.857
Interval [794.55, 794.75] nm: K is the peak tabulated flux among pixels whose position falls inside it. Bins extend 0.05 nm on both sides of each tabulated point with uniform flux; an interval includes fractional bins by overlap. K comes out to 3.901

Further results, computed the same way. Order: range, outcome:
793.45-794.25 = 3.917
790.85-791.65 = 3.842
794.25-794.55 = 3.764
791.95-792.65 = 3.974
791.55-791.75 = 3.97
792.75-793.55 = 3.861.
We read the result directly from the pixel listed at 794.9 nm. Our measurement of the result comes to 3.295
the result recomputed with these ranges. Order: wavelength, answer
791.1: 3.387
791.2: 3.801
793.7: 3.547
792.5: 3.628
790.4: 3.661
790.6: 3.356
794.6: 3.901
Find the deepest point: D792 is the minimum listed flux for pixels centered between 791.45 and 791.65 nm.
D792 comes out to 3.762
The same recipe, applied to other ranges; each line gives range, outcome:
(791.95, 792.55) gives 3.432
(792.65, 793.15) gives 3.651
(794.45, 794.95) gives 3.295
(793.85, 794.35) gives 3.676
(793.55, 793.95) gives 3.156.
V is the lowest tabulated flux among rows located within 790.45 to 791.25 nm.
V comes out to 3.356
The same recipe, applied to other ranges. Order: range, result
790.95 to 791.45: 3.387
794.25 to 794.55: 3.701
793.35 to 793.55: 3.506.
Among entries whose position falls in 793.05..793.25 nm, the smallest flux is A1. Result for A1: 3.749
